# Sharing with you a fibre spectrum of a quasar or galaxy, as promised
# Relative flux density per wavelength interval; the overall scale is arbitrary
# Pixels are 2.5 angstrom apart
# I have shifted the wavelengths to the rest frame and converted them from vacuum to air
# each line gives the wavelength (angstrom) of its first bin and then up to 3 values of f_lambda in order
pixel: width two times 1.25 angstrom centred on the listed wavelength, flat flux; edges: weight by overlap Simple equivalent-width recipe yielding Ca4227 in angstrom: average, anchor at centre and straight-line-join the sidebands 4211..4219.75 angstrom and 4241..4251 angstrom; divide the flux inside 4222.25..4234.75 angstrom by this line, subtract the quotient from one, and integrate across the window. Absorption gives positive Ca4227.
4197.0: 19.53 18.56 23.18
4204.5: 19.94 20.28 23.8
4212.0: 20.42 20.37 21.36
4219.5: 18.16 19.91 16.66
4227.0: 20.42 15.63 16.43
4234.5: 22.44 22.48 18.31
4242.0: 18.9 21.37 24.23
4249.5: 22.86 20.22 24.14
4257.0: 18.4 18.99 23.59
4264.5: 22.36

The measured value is 1.70 angstrom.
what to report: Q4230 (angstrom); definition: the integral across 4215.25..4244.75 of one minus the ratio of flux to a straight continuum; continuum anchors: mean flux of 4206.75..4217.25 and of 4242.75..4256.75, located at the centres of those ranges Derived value 3.3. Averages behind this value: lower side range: 21.3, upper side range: 22.1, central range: 19.3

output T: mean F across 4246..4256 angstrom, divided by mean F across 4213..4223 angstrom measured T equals 1.1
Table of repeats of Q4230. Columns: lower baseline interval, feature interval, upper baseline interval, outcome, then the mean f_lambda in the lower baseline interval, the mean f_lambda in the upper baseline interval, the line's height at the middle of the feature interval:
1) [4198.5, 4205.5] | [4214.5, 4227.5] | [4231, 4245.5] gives 0.6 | 20.7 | 20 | 20.3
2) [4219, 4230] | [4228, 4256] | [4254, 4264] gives -1.2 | 18.3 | 21.1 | 19.8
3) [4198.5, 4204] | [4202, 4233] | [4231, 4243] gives 1.2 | 20.8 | 19.8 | 20.4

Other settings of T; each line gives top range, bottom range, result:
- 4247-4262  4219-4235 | 1.17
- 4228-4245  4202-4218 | 0.91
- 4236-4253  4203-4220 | 1.02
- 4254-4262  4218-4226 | 1.12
